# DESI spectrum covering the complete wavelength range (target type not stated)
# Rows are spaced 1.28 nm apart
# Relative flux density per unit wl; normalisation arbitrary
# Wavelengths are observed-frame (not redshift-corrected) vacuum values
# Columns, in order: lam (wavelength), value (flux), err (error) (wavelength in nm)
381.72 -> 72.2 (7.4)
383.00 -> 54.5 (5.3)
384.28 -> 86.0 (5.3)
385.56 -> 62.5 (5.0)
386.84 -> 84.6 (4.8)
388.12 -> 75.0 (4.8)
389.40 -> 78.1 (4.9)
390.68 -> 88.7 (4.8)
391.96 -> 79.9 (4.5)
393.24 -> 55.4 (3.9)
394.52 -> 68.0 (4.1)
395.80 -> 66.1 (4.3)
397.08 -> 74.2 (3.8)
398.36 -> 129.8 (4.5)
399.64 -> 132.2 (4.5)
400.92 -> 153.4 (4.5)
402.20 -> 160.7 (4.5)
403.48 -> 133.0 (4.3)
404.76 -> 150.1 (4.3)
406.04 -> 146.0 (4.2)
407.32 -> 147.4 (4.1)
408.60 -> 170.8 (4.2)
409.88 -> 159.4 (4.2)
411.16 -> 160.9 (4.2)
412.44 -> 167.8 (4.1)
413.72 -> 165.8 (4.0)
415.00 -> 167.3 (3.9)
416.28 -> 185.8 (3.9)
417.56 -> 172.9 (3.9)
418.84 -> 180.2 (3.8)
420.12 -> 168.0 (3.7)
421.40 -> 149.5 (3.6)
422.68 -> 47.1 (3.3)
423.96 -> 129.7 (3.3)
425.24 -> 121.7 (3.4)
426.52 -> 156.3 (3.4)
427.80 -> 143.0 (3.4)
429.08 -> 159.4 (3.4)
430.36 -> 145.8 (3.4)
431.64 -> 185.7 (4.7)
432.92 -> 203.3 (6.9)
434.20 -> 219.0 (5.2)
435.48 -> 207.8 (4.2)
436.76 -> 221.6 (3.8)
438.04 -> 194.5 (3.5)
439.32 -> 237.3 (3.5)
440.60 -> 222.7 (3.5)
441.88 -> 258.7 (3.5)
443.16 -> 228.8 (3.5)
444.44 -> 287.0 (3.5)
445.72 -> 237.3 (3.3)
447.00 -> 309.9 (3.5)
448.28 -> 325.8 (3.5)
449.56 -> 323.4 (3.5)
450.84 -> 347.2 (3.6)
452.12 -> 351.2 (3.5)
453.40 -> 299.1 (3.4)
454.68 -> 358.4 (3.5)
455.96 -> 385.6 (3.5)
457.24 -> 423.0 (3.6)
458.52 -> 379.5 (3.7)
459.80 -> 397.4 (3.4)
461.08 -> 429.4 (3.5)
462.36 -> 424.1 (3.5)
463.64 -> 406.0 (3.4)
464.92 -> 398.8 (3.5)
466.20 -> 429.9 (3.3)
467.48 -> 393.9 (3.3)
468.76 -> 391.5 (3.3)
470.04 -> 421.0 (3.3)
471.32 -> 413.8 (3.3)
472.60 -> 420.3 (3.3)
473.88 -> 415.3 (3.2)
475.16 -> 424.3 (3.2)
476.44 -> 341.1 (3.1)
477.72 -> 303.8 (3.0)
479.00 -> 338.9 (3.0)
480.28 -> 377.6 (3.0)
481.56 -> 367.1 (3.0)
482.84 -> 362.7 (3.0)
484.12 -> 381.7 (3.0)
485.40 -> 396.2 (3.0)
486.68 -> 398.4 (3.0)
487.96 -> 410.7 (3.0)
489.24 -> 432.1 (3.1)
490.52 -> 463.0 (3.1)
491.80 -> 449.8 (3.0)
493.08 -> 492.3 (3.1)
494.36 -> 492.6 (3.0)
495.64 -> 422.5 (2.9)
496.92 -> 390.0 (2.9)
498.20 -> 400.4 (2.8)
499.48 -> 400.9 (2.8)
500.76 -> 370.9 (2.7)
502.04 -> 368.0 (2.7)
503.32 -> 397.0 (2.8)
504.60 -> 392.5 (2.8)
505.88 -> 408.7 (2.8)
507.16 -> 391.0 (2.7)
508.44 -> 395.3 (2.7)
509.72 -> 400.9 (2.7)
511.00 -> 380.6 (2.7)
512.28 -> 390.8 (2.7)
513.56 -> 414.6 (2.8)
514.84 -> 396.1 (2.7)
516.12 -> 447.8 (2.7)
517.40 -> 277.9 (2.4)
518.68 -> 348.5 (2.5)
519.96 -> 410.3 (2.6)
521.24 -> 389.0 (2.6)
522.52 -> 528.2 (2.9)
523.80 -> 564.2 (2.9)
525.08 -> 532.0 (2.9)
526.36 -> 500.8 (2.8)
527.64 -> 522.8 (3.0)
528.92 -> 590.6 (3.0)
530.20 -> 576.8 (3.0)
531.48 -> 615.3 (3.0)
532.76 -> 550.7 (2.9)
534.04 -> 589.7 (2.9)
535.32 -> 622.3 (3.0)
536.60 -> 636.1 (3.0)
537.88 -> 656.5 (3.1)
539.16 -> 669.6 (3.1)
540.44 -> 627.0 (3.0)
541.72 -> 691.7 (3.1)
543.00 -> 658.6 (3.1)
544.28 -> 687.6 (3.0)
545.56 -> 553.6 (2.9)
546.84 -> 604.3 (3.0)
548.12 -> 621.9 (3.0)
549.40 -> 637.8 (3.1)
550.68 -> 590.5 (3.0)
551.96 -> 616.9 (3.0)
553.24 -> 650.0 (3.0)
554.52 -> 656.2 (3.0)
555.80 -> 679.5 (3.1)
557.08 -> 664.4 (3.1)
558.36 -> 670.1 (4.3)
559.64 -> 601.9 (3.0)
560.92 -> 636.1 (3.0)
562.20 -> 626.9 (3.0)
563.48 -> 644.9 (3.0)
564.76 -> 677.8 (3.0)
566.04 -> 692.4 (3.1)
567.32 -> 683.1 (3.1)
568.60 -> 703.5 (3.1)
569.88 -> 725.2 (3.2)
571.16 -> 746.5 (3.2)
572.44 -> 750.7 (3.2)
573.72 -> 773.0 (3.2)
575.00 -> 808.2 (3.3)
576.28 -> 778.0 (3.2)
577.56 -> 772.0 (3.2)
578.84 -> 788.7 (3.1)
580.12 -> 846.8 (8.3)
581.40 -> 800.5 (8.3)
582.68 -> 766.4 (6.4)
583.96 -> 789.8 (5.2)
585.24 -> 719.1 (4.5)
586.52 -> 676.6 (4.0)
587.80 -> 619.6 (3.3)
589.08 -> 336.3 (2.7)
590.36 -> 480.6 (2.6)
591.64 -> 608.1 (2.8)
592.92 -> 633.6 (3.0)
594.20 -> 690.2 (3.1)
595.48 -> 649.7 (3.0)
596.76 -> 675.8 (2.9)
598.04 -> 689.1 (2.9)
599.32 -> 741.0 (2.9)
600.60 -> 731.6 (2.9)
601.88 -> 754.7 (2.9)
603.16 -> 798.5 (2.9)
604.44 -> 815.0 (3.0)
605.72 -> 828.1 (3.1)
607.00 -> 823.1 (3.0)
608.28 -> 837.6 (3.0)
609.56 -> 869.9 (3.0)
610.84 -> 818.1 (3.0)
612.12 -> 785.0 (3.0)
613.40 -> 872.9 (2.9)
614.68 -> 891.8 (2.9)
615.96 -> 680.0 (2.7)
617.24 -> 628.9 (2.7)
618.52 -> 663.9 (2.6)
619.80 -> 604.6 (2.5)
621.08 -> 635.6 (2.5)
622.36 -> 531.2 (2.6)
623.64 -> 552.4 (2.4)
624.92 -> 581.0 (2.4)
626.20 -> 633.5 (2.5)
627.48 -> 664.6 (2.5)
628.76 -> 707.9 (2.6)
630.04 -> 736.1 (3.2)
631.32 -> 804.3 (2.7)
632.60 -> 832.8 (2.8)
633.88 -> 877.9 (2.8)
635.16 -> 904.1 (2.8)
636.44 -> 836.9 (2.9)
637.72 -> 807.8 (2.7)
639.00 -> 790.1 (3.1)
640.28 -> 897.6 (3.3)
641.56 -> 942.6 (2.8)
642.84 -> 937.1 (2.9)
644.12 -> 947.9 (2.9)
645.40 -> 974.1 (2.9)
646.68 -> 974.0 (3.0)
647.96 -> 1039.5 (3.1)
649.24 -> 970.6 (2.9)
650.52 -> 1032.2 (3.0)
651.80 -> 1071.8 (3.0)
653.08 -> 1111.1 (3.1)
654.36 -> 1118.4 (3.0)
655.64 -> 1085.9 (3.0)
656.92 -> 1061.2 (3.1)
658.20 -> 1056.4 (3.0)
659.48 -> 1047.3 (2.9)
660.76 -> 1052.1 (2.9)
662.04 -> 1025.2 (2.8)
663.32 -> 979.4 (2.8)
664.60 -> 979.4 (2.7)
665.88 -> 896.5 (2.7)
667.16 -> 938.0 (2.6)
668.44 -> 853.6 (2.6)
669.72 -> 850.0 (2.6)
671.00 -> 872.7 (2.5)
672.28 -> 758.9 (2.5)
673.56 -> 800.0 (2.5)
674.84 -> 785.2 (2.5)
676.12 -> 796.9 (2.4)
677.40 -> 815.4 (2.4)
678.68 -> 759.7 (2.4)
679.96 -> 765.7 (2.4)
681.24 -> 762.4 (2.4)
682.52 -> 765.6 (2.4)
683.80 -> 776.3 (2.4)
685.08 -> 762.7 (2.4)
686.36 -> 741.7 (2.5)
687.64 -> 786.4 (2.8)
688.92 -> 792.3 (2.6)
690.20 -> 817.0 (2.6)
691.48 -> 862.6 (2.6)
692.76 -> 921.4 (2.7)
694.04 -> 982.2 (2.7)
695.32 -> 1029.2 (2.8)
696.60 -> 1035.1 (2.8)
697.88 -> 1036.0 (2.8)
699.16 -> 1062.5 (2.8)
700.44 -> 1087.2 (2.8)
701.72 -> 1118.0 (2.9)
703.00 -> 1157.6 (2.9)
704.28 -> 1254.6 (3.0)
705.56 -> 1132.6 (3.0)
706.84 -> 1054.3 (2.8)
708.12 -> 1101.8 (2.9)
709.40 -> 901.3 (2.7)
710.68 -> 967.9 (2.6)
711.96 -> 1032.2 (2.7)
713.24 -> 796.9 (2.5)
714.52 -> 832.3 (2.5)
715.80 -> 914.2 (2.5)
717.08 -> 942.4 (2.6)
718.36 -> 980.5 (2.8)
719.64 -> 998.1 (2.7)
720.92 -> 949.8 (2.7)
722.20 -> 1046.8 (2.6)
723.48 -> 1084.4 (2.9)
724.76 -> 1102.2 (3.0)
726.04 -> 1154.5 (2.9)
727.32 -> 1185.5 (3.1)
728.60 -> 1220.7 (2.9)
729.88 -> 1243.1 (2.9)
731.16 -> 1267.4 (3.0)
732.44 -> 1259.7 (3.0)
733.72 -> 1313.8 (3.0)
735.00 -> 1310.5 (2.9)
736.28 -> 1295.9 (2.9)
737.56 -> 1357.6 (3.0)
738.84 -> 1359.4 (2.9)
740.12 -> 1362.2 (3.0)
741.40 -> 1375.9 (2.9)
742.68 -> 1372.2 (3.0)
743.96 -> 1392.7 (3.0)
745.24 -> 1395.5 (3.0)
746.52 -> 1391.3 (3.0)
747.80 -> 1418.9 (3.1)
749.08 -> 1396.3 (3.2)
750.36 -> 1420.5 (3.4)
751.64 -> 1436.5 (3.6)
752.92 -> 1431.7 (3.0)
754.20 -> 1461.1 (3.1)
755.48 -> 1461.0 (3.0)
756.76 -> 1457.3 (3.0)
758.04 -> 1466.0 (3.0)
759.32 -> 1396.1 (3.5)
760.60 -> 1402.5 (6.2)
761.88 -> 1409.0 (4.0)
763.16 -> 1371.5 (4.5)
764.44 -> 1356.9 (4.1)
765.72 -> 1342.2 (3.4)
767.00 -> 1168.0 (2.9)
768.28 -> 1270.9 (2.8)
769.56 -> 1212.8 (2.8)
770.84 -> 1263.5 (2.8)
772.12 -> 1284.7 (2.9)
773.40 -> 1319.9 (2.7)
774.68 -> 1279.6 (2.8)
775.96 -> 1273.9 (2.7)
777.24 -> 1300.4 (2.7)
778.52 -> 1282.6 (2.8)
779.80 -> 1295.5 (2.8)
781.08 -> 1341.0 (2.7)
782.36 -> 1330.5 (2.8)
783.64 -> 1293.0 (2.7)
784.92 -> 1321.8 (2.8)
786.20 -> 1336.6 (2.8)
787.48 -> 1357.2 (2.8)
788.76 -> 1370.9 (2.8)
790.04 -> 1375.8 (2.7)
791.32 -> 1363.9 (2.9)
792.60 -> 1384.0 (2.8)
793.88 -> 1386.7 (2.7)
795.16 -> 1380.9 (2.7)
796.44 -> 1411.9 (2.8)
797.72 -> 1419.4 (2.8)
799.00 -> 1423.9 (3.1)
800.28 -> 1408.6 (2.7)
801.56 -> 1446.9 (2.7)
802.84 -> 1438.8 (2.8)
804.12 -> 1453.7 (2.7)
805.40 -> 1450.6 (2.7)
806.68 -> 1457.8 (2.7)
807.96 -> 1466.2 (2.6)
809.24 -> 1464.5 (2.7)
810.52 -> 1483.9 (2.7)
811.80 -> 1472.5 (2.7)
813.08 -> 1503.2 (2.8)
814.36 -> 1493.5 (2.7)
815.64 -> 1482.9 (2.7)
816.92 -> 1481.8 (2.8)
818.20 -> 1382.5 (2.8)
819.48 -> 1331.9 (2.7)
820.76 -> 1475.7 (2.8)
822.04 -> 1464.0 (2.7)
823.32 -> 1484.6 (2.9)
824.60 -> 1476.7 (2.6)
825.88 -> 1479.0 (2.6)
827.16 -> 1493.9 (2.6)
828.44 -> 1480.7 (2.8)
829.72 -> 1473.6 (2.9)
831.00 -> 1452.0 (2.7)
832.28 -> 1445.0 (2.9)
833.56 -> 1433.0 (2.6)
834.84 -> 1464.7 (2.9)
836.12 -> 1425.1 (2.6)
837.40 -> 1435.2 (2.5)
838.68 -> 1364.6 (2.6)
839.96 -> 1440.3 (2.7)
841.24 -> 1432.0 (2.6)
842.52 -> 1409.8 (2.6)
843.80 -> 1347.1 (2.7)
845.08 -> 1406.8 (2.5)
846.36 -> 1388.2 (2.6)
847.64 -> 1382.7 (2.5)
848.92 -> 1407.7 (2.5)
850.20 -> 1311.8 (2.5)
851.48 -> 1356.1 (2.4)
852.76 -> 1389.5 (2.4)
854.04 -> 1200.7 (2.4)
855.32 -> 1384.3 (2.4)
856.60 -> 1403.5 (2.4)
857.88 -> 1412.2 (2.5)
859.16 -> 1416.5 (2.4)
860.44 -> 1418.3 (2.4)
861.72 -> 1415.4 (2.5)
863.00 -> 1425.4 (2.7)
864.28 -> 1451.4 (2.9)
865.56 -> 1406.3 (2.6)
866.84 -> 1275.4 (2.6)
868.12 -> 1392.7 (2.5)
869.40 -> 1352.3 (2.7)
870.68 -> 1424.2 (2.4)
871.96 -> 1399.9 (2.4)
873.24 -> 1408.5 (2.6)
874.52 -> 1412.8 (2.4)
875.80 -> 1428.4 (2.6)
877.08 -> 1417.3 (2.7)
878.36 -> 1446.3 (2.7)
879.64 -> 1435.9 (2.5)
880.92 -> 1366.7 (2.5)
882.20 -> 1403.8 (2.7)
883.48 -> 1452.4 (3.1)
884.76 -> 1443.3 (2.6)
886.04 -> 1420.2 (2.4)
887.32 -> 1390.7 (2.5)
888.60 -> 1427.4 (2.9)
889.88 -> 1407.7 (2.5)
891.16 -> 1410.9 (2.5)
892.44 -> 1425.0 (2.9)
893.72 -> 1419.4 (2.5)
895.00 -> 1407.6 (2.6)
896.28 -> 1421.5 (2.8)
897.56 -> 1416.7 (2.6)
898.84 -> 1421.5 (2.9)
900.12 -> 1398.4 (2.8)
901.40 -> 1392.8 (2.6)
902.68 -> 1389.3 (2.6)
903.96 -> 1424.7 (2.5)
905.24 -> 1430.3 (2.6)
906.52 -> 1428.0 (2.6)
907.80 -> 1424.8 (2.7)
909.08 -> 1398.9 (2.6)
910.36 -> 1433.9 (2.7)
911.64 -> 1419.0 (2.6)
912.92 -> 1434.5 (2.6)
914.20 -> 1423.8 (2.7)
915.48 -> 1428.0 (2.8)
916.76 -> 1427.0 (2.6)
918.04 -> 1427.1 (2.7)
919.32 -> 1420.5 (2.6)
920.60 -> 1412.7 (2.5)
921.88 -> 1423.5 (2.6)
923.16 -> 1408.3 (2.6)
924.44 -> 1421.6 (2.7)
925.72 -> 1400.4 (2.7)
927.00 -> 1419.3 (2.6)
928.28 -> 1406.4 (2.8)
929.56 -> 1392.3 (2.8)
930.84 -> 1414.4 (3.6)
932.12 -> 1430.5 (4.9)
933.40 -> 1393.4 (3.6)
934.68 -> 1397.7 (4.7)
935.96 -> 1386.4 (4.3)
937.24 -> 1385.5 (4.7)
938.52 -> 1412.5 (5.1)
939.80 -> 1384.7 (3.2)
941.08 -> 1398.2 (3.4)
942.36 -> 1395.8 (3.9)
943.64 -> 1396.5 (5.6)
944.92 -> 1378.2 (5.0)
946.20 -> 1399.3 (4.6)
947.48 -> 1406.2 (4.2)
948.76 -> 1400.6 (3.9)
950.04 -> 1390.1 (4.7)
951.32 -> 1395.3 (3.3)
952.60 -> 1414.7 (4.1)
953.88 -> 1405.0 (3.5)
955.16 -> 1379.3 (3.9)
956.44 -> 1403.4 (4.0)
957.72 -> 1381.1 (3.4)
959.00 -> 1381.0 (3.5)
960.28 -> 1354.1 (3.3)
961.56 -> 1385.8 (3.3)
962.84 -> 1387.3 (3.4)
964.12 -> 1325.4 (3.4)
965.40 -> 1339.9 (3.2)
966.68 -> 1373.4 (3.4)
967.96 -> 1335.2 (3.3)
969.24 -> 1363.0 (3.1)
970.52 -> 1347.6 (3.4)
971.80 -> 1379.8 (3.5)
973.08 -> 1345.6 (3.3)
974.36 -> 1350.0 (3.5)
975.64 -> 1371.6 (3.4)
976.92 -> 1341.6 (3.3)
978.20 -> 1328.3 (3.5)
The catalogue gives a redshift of 0.00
